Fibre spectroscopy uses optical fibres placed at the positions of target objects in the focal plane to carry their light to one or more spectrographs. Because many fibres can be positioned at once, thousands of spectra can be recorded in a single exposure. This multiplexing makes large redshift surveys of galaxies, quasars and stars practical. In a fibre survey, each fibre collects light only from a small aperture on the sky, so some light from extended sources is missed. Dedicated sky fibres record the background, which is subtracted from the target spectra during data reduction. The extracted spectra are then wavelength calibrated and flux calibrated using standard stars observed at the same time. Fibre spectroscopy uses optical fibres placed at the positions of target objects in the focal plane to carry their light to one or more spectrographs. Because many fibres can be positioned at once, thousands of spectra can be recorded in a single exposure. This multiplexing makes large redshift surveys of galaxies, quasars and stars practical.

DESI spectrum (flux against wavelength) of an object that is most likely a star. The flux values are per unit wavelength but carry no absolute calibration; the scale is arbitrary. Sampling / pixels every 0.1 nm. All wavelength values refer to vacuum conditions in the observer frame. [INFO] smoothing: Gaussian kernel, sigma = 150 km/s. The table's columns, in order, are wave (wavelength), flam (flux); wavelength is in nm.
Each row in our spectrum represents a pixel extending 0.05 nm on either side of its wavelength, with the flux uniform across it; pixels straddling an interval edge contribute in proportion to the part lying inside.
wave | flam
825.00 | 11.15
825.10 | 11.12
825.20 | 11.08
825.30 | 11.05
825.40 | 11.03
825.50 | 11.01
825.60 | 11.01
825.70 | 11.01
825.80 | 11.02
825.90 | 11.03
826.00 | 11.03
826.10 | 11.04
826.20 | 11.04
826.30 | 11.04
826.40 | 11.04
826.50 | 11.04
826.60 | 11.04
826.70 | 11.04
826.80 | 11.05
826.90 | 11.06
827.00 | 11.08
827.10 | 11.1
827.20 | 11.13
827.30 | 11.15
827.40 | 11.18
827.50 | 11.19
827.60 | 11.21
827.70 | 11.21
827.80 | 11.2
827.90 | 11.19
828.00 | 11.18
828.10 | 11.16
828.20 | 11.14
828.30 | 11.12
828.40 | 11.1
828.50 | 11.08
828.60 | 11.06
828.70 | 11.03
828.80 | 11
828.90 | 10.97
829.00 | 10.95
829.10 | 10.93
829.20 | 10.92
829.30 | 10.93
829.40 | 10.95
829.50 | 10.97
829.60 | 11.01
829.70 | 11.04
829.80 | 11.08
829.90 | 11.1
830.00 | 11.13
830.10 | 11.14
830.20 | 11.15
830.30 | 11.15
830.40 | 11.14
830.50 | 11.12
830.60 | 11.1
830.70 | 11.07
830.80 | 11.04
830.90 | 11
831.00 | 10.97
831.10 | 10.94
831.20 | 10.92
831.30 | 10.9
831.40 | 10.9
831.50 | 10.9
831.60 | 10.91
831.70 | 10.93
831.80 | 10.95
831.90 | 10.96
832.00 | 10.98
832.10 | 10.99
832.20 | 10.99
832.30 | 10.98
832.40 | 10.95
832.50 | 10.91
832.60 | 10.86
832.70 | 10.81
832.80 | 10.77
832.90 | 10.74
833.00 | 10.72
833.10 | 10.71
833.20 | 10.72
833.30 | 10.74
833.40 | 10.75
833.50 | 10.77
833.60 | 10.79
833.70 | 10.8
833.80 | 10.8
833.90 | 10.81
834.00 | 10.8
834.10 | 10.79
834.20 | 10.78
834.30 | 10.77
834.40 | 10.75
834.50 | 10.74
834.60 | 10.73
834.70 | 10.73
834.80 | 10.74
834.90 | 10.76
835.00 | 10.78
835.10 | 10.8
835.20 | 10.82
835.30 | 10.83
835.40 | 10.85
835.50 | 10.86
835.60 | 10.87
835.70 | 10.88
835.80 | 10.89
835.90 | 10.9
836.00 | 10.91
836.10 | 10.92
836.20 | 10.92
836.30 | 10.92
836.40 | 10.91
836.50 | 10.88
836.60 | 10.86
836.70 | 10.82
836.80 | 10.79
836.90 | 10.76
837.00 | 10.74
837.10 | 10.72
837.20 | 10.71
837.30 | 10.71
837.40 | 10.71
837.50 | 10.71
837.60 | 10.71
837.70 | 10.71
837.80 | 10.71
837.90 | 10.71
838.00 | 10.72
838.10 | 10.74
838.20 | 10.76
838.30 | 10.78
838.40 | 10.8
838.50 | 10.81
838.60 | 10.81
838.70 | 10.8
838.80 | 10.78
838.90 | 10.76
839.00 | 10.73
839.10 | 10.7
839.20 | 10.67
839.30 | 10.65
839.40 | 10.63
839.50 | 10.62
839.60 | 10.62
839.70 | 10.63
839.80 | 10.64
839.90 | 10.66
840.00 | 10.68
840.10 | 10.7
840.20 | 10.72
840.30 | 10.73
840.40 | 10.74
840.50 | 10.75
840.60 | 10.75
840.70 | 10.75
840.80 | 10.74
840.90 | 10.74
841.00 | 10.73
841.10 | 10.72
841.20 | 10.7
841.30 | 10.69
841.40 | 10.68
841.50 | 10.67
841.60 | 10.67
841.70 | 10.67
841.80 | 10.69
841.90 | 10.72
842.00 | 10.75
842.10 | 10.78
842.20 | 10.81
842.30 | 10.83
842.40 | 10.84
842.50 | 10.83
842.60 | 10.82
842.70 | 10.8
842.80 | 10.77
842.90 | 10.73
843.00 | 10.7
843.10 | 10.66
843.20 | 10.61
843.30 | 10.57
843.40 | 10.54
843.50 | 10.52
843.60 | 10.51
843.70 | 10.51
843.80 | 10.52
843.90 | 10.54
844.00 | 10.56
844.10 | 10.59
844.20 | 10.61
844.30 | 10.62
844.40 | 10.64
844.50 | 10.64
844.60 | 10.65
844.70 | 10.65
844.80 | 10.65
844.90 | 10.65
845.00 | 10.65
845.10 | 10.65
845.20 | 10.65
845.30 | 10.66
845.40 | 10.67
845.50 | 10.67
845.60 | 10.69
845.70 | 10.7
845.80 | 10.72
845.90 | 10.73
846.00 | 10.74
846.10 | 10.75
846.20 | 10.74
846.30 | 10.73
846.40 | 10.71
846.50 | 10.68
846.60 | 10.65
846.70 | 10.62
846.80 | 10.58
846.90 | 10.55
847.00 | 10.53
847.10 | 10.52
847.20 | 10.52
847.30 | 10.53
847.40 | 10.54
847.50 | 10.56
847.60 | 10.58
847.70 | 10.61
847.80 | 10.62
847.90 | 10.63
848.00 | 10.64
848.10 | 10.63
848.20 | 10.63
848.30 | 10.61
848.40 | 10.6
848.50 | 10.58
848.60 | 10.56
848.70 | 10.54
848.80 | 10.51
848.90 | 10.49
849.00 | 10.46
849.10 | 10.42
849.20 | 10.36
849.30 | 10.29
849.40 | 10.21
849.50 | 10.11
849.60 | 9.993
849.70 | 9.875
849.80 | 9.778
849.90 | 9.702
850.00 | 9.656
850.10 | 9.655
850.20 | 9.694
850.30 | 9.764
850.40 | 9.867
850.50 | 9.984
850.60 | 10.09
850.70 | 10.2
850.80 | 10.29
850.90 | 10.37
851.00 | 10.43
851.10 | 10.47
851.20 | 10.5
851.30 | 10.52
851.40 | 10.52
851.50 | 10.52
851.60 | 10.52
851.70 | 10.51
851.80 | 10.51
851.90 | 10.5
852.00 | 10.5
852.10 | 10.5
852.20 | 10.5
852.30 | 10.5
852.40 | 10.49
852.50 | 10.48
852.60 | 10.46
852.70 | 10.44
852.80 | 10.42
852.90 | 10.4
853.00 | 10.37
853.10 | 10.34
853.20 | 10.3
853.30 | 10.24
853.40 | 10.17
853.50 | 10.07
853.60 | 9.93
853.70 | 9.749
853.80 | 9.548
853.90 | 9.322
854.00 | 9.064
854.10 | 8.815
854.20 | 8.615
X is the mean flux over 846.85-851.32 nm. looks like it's 10.3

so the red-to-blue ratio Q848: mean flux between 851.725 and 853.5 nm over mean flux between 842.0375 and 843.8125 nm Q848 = 0.97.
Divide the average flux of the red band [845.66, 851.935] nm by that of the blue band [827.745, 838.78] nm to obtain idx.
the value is 0.96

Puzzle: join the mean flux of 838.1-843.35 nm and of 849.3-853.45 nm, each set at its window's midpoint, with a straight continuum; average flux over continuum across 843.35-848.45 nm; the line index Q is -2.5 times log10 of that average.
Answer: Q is -0.01 mag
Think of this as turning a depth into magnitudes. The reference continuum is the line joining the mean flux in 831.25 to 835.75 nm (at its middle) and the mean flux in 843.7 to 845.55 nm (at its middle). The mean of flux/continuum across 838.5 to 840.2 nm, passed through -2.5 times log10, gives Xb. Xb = 0.00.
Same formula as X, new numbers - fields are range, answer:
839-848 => 10.7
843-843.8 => 10.6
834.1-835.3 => 10.8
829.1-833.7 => 10.9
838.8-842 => 10.7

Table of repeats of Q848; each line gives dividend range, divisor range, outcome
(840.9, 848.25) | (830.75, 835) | 0.98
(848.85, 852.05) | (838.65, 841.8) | 0.95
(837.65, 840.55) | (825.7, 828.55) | 0.97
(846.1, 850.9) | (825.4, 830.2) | 0.94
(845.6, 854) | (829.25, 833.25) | 0.95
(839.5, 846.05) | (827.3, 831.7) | 0.97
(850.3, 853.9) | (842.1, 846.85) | 0.97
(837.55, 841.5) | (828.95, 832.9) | 0.98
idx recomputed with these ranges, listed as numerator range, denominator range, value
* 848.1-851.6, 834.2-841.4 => 0.95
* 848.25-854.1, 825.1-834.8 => 0.93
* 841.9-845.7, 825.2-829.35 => 0.96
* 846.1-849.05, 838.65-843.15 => 0.99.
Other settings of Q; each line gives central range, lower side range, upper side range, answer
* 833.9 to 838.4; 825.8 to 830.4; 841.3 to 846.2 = 0.008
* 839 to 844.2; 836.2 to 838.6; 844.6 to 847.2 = 0.003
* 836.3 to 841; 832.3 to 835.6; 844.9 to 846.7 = 0.002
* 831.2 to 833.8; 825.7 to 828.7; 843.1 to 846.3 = 0.010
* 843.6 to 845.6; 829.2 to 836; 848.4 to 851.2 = -0.023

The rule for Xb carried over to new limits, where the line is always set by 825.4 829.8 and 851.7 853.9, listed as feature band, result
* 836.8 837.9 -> 0.00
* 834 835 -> 0.01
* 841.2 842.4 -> -0.01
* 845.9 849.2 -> -0.01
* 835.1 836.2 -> -0.01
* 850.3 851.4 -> 0.01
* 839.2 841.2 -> 0.00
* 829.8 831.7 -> -0.01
